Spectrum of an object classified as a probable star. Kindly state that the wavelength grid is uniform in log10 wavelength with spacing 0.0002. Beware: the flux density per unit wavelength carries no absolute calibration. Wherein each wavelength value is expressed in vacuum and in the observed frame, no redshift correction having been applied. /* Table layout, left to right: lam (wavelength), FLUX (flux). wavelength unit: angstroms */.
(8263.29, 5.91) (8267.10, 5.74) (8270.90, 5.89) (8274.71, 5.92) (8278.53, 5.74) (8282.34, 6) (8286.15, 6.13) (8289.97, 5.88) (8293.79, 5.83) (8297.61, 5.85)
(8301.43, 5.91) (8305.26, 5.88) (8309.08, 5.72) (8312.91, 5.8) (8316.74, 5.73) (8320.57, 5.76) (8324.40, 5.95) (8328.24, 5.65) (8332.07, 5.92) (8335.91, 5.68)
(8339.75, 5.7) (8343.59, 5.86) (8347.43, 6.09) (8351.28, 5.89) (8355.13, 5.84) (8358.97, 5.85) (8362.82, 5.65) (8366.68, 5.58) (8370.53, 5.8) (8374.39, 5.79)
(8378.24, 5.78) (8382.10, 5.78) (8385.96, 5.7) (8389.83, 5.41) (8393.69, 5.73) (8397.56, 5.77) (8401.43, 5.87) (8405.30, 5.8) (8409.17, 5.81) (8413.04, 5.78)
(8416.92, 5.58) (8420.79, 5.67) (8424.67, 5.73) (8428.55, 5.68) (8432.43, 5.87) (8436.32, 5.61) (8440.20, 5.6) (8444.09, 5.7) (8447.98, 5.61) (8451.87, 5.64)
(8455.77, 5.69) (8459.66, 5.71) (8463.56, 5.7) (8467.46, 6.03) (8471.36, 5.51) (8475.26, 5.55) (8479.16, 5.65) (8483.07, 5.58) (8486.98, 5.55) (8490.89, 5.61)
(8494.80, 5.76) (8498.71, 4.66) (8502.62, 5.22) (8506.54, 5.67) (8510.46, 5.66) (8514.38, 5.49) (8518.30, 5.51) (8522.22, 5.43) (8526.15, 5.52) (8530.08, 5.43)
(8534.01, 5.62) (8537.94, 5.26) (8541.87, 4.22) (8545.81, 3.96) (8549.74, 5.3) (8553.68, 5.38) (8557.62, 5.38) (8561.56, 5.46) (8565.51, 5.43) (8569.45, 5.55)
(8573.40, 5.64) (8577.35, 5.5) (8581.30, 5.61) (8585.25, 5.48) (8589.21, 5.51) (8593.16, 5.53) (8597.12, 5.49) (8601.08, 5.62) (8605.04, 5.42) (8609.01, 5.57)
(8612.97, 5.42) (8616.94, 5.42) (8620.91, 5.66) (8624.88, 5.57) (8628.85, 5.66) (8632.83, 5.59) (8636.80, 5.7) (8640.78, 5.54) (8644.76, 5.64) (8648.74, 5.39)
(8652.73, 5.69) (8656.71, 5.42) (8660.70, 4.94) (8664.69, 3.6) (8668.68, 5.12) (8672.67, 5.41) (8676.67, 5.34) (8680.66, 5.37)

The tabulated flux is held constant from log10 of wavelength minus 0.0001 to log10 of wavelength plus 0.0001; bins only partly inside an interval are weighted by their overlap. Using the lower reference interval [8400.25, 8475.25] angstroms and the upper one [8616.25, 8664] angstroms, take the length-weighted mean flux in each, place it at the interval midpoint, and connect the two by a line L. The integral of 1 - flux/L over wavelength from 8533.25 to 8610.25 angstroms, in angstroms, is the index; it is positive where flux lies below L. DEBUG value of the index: 2.9 angstroms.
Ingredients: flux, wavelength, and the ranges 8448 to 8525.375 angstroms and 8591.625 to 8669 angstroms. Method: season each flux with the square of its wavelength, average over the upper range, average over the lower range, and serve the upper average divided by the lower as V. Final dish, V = 1.01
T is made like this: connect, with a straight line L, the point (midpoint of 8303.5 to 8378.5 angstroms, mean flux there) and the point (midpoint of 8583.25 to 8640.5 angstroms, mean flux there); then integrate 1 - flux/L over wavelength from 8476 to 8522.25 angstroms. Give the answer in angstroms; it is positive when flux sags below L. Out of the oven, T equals 1.34 angstroms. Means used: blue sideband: 5.8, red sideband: 5.55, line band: 5.49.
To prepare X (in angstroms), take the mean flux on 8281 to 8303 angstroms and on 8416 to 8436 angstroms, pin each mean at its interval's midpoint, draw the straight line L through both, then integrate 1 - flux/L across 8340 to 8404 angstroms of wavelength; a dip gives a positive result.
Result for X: 0.3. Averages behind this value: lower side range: 5.93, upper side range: 5.71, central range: 5.77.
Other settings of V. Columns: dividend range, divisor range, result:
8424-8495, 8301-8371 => 1.01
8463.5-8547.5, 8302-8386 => 0.97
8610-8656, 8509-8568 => 1.08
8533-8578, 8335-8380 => 0.94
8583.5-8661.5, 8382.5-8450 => 1.02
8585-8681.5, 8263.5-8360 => 1.00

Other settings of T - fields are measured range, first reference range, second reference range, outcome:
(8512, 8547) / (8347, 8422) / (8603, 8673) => 2.18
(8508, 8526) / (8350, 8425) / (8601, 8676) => 0.09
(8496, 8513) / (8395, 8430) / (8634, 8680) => 0.71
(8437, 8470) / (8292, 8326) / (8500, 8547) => -1.56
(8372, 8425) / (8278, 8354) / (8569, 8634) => 0.30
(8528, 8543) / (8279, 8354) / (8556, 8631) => 1.09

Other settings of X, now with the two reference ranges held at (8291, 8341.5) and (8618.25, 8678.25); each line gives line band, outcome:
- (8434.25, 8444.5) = 0.0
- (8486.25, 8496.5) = -0.2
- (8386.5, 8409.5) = -0.1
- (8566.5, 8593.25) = -0.5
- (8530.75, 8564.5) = 2.4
